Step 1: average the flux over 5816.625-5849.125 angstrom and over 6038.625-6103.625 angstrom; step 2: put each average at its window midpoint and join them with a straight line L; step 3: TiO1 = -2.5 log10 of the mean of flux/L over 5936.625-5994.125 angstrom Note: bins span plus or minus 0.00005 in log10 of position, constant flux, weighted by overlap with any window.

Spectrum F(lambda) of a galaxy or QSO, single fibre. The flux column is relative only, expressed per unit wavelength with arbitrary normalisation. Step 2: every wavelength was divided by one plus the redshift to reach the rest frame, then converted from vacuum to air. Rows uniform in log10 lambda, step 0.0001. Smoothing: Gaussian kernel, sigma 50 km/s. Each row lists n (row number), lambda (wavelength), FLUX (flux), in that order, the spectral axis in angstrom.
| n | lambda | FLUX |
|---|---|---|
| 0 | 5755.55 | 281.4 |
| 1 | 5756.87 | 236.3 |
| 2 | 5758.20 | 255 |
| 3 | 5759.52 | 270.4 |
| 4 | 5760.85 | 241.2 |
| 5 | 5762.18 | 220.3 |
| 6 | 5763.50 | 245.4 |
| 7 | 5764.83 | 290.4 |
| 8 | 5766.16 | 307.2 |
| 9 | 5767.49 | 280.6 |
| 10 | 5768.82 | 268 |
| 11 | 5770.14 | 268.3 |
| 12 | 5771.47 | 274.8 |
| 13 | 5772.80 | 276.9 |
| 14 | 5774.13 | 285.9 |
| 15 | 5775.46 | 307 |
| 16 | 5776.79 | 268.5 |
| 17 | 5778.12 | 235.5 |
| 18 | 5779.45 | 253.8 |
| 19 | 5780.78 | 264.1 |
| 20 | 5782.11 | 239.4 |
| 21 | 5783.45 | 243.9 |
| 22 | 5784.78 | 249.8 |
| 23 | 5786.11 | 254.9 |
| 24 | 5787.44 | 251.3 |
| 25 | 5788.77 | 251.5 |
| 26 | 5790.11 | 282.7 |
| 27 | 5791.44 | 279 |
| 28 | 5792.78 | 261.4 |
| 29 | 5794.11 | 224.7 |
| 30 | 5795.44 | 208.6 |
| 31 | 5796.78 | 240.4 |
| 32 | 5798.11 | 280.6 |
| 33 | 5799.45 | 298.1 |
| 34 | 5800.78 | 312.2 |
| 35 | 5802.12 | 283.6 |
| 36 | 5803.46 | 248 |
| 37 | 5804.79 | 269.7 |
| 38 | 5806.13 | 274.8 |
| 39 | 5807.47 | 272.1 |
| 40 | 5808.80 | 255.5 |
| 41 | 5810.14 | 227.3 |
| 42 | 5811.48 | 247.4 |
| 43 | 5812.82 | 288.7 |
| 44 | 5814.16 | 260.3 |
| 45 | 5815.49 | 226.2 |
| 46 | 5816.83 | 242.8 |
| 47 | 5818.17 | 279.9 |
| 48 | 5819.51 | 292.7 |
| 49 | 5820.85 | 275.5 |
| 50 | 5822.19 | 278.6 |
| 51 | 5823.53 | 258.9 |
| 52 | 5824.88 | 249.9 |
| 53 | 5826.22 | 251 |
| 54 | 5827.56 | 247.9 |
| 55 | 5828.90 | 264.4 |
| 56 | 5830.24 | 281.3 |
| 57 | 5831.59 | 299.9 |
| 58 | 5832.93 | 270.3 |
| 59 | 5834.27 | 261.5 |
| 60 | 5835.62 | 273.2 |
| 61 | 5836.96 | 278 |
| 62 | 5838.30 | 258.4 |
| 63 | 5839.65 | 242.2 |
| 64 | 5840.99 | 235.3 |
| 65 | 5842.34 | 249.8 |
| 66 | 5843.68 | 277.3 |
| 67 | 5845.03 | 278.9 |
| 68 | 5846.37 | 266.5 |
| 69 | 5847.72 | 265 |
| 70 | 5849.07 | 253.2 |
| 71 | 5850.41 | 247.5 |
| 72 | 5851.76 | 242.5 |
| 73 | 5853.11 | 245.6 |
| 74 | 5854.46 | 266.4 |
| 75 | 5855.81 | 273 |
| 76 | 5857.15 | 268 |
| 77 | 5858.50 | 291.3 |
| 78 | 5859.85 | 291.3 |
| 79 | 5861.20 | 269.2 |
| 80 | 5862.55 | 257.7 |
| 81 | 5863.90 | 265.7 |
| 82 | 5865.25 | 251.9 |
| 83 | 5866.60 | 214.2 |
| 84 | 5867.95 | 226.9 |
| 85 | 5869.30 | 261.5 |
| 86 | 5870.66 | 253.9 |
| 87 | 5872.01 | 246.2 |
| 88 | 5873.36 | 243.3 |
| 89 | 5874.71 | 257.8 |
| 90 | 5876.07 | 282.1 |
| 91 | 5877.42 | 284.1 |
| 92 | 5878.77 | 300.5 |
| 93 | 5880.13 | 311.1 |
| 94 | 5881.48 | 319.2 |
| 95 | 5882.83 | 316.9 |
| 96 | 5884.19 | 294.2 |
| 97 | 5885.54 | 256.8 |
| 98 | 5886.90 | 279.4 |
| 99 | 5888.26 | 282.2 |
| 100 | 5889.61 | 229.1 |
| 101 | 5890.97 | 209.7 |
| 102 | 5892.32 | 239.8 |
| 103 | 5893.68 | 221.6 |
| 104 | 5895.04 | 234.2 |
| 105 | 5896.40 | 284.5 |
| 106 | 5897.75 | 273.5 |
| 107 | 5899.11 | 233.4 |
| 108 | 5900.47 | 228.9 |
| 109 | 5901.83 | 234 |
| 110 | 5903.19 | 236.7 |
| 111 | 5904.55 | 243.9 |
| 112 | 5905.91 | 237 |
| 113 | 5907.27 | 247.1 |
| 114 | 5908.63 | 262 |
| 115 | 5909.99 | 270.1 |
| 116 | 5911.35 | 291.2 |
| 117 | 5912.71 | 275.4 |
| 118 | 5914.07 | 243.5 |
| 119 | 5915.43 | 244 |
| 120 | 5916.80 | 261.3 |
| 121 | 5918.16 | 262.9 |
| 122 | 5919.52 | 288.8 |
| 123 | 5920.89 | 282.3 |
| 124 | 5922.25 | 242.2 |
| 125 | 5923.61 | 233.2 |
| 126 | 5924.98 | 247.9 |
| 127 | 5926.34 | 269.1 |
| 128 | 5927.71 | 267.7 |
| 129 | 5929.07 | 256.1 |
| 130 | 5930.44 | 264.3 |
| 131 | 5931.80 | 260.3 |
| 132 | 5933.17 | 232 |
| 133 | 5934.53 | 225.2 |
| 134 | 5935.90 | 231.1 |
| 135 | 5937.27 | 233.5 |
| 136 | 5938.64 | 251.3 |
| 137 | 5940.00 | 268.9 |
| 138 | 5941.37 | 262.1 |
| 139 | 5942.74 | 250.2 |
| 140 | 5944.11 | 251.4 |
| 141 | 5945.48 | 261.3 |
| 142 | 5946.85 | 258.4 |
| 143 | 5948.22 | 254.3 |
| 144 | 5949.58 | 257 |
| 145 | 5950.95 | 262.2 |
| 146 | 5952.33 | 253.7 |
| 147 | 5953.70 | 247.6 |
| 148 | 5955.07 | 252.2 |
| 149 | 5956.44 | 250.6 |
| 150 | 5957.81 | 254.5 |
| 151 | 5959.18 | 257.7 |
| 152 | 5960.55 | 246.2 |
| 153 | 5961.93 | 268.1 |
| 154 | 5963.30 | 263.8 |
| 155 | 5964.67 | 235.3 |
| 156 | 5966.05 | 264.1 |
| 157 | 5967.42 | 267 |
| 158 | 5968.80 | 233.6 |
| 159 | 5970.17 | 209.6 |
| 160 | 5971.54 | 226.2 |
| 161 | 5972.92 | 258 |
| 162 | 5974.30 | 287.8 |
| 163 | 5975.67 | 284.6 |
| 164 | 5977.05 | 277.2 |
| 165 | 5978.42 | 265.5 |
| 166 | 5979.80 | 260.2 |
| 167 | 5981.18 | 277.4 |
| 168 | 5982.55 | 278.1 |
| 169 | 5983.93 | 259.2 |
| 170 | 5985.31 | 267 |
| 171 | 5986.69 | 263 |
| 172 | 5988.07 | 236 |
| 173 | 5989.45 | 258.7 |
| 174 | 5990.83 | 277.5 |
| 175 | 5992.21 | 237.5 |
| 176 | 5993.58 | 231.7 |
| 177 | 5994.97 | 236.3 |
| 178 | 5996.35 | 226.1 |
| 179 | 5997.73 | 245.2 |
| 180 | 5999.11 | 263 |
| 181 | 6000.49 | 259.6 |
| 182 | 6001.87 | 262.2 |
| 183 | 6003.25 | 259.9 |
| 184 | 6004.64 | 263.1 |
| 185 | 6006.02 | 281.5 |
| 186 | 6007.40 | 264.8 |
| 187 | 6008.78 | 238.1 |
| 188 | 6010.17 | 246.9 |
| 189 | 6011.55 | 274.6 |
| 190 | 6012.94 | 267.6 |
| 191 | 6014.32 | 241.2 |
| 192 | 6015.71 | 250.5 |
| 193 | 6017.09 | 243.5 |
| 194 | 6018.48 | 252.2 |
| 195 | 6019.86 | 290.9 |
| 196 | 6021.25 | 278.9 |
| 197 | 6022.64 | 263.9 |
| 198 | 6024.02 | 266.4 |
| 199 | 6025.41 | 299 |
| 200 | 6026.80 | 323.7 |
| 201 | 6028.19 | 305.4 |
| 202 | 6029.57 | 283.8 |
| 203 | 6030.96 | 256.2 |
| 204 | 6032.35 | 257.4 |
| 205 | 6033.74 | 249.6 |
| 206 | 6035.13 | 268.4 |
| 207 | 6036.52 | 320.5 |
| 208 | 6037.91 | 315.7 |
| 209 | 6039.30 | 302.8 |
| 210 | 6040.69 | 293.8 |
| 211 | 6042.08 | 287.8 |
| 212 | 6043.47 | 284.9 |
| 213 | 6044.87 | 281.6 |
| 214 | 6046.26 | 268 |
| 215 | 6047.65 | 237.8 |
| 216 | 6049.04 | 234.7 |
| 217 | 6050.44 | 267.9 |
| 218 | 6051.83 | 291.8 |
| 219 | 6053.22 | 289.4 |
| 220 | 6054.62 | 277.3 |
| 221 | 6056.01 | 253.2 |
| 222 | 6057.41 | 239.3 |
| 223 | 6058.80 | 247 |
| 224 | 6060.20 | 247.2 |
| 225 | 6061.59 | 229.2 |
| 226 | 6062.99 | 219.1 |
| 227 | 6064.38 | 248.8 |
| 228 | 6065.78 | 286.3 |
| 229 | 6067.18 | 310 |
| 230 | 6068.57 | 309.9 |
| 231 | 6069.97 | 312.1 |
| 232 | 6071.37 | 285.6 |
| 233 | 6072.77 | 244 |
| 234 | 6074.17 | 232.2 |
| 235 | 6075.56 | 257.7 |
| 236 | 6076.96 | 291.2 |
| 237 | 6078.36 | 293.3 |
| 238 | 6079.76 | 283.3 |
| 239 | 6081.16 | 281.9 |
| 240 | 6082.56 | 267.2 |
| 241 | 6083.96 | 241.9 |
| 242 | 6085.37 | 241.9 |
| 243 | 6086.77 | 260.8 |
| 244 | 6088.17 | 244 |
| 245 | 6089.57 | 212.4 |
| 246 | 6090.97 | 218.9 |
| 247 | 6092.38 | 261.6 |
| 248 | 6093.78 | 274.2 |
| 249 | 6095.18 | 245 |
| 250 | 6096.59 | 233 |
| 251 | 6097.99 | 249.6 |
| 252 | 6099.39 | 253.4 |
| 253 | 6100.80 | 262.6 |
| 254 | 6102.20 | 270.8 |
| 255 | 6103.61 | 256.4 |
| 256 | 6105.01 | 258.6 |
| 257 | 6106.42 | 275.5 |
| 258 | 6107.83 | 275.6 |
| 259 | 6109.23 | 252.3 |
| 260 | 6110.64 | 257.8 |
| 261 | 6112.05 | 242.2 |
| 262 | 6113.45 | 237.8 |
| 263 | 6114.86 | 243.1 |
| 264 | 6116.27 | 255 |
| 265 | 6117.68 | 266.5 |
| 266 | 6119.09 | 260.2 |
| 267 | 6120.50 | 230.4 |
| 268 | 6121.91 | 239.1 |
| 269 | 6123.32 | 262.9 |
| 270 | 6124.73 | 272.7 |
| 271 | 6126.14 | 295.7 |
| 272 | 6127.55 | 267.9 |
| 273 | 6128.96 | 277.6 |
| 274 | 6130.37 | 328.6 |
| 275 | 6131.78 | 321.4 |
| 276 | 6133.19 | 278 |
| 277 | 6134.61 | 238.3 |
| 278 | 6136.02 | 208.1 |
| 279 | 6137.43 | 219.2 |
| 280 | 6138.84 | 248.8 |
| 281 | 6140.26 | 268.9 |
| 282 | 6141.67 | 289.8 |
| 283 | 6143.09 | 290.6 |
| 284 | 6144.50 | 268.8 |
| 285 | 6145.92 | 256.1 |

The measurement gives 0.03 mag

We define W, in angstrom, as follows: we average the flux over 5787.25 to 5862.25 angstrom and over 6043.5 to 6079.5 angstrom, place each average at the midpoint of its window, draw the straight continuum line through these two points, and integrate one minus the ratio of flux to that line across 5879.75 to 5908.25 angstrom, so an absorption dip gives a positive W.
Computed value 0.80 angstrom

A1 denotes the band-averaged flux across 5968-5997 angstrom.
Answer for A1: 255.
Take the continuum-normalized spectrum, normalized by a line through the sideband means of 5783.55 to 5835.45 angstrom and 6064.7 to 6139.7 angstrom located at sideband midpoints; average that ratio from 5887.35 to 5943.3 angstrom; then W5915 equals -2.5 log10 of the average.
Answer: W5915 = 0.047 mag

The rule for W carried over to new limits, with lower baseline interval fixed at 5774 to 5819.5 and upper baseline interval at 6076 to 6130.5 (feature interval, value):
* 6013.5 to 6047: -2.42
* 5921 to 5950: 0.94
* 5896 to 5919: 0.52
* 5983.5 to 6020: 0.70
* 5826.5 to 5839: -0.43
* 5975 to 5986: -0.47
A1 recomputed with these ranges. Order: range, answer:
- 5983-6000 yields 251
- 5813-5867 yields 263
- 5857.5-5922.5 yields 261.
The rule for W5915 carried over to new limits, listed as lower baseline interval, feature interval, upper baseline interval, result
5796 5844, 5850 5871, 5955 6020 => 0.021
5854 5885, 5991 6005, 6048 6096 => 0.068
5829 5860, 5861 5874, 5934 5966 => 0.061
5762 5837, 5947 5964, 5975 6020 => 0.017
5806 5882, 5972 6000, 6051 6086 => 0.028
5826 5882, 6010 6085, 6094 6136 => -0.036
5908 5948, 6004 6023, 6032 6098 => 0.005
